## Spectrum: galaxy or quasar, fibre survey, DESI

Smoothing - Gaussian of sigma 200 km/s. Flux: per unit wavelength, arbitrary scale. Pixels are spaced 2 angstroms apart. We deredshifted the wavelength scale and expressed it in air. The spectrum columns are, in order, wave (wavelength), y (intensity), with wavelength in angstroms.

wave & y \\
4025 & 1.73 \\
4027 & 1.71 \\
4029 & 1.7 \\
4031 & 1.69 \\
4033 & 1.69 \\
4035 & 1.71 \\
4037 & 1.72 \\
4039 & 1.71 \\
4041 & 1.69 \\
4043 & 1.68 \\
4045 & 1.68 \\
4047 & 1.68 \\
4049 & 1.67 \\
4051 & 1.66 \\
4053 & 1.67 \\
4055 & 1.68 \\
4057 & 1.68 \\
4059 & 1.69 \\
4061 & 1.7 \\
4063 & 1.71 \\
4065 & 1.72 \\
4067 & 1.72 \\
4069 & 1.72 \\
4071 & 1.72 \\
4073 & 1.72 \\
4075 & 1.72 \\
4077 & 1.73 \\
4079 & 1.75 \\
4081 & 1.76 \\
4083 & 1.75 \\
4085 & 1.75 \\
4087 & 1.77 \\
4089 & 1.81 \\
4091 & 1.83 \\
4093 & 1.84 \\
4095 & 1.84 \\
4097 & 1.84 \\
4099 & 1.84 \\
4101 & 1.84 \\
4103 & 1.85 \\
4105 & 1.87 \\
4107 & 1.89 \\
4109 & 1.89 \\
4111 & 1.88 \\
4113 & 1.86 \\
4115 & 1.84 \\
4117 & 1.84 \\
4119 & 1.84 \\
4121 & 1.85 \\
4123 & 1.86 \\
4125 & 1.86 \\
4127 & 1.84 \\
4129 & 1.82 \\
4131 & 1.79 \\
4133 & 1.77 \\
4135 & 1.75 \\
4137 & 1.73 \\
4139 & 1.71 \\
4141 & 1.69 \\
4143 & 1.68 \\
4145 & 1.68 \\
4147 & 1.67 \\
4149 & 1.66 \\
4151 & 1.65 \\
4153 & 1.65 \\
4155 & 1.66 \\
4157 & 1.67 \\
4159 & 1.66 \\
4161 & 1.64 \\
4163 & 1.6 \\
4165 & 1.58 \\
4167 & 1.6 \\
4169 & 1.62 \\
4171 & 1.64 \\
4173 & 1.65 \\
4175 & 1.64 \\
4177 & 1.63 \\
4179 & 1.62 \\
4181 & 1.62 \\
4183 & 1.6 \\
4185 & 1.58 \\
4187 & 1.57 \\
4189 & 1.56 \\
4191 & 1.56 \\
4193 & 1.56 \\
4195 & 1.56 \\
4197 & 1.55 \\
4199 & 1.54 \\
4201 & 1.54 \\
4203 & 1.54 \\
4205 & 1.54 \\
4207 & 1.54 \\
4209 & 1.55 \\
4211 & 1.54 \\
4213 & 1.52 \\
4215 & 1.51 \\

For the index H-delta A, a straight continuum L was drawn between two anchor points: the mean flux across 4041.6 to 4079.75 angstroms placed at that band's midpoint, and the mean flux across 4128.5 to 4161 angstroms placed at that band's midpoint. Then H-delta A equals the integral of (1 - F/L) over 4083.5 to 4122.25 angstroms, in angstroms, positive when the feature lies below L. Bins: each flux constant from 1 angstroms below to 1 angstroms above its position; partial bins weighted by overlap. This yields -3.2 angstroms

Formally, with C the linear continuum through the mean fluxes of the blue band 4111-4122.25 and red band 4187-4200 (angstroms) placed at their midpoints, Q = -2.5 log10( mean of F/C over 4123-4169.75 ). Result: 0.02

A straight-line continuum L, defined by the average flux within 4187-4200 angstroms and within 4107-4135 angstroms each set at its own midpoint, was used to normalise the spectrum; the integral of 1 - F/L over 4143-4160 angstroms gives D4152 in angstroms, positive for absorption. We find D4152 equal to 0.6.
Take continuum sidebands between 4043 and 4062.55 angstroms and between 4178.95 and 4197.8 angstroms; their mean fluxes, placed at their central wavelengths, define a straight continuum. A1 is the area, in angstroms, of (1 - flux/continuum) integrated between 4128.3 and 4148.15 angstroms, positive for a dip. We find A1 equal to -1.4 angstroms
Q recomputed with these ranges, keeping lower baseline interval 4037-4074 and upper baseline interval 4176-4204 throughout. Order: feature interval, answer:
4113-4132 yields -0.13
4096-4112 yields -0.13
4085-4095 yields -0.09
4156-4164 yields -0.03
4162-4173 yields -0.01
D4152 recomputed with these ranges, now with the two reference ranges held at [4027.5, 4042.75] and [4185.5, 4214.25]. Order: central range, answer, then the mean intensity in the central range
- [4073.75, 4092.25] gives -1.2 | 1.76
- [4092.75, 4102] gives -1.1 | 1.84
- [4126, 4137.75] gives -1.3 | 1.78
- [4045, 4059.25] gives 0.1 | 1.68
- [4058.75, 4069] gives -0.2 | 1.71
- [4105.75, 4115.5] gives -1.5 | 1.87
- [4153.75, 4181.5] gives -0.9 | 1.63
